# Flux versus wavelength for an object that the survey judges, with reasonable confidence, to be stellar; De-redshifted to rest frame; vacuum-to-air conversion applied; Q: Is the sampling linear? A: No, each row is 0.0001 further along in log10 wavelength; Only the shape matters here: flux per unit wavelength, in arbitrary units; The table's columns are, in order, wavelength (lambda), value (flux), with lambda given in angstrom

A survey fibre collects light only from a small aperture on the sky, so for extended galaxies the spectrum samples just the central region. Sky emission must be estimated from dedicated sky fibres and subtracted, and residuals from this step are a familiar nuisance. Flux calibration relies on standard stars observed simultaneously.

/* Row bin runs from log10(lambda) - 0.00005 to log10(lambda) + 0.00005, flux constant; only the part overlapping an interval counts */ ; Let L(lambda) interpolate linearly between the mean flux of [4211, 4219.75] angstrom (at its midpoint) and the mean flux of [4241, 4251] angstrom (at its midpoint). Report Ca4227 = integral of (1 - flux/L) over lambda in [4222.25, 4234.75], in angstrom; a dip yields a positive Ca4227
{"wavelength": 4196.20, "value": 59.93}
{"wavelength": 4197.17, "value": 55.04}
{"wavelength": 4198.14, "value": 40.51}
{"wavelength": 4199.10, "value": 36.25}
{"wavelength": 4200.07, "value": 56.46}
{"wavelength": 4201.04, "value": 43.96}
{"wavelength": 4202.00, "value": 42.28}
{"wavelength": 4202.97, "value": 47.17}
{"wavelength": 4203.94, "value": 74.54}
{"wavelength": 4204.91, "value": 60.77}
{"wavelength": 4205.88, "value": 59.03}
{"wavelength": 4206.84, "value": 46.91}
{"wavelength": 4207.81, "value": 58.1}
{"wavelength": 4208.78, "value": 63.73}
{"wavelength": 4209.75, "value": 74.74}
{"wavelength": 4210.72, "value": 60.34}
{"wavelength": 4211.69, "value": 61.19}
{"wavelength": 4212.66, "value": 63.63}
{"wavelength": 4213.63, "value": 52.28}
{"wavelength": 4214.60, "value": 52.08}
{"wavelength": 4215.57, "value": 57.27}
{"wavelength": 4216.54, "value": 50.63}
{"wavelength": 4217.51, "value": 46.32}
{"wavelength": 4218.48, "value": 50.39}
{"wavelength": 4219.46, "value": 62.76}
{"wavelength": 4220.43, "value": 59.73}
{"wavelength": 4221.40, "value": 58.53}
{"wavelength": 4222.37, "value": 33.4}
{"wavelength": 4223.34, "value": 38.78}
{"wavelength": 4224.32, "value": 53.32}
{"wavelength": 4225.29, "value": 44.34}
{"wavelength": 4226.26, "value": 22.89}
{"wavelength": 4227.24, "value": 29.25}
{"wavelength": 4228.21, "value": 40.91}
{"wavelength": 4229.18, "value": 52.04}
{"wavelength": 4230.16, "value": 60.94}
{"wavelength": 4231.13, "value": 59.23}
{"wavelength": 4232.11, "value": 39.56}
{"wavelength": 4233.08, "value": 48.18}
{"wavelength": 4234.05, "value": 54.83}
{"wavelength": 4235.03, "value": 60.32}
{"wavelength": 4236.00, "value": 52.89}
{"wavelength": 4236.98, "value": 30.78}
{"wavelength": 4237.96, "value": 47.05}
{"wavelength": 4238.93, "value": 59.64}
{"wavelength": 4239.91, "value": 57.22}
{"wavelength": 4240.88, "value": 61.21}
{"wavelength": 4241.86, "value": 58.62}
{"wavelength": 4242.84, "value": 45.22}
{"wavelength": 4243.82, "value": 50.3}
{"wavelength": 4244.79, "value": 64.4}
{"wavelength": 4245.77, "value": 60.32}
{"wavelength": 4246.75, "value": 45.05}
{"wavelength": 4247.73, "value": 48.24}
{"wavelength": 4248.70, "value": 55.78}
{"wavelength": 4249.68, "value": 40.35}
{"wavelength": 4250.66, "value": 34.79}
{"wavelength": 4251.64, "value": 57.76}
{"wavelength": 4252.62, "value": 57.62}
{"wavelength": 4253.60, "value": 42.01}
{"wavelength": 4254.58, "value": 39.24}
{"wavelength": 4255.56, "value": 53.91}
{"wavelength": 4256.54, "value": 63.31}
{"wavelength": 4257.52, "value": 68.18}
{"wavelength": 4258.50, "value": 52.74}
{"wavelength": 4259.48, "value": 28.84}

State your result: 1.9 angstrom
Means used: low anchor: 55.1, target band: 45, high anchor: 50.9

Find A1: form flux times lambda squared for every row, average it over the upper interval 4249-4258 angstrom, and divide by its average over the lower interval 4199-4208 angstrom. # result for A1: 0.98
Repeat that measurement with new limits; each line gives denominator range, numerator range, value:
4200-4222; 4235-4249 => 0.95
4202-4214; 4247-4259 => 0.88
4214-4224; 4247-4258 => 1.01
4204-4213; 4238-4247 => 0.92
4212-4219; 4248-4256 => 0.91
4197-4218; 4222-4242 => 0.88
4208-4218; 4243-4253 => 0.89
